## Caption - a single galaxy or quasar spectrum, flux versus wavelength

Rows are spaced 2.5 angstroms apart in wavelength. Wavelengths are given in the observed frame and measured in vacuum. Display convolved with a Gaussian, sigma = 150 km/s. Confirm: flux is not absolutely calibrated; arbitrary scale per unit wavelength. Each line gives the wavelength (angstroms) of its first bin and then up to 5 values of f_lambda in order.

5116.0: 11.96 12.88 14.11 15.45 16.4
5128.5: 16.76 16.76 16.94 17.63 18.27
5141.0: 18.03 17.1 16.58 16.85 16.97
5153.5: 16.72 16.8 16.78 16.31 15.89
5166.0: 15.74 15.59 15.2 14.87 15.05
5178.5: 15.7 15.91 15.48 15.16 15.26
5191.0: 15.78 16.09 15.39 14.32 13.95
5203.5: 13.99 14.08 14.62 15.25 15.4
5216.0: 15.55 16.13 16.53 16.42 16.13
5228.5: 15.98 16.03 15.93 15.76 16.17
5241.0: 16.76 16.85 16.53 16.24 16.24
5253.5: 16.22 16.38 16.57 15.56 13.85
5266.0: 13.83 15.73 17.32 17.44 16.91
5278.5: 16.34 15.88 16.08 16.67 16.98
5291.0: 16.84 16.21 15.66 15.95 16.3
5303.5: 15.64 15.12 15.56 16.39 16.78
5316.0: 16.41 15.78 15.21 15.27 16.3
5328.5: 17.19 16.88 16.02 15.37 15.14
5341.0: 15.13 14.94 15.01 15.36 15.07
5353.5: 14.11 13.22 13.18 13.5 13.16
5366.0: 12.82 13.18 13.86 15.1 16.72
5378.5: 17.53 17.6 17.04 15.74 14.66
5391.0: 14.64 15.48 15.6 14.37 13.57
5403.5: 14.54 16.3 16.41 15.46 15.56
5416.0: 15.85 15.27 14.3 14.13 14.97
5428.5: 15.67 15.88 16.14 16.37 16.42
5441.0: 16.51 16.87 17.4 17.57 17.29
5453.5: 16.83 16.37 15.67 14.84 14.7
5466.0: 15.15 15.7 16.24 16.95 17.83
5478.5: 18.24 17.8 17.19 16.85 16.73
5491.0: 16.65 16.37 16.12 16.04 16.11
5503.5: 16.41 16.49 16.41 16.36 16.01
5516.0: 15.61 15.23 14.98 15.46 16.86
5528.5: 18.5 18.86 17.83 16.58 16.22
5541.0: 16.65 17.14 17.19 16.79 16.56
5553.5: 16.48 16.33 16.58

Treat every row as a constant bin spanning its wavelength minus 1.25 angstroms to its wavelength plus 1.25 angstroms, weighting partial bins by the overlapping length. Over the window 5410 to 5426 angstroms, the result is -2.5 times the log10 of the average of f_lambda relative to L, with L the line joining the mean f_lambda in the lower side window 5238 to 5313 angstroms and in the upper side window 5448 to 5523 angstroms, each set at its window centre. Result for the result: 0.08 mag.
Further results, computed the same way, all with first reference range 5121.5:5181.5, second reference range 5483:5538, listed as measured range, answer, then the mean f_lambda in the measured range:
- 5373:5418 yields 0.054 mag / 15.7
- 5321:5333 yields 0.013 mag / 16.3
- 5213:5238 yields 0.028 mag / 16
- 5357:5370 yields 0.242 mag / 13.2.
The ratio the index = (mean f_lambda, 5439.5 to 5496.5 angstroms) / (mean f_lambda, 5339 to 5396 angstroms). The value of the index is 1.1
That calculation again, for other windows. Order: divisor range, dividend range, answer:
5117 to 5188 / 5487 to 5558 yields 1.03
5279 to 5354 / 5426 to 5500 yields 1.04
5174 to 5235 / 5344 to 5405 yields 0.96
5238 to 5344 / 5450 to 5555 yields 1.03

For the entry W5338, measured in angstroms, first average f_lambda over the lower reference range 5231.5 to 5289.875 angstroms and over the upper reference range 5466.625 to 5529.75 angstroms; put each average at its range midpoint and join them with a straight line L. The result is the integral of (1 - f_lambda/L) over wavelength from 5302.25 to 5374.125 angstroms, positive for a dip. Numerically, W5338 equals 5.4 angstroms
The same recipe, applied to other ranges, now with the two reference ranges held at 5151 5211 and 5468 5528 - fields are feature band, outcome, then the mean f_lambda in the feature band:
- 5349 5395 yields 3.57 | 14.8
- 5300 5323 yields -0.02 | 15.9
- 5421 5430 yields 0.76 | 14.9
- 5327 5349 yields 0.37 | 15.7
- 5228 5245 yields -0.65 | 16.2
